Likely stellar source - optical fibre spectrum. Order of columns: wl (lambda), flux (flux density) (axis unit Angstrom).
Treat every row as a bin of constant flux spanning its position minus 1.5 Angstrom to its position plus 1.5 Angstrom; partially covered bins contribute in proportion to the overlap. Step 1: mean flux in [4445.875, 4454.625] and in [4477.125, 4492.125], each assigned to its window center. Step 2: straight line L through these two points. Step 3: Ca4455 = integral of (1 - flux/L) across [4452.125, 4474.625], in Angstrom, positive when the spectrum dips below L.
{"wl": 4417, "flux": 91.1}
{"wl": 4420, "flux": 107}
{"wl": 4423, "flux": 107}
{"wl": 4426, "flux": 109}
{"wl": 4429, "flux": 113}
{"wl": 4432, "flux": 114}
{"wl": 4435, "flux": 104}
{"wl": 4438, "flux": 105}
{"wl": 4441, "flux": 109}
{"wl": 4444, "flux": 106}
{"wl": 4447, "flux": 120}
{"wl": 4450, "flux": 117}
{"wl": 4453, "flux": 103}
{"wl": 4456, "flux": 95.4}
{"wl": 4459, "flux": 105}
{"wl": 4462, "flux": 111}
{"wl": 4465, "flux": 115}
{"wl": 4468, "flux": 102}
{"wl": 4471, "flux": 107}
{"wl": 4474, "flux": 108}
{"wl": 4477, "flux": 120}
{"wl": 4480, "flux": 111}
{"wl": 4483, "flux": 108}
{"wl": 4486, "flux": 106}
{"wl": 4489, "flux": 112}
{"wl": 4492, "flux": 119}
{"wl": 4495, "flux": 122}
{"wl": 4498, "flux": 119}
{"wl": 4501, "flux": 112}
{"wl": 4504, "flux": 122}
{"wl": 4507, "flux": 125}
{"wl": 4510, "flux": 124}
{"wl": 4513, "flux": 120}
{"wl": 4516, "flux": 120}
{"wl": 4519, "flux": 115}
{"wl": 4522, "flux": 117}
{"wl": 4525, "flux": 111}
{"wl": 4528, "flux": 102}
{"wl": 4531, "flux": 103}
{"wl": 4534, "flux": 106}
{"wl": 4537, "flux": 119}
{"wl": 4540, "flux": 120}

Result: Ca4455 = 1.3 Angstrom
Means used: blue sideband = 113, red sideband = 111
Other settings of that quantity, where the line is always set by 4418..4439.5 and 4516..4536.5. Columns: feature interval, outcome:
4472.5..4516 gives -2.72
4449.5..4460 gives 0.45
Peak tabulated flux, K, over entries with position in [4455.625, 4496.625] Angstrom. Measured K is 122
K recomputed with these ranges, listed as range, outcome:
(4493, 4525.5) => 125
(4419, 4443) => 114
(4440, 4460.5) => 120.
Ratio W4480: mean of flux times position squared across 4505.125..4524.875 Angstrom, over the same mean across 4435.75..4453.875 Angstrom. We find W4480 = 1.1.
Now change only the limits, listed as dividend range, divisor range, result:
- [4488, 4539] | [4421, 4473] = 1.10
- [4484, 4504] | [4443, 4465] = 1.08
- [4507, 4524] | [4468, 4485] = 1.11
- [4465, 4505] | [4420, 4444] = 1.07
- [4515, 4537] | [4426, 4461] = 1.06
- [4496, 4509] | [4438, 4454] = 1.11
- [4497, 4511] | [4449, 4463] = 1.16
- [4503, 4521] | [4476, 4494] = 1.09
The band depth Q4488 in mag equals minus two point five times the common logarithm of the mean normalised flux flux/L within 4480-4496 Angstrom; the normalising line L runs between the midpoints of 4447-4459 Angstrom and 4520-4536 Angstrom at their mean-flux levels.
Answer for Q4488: -0.05 mag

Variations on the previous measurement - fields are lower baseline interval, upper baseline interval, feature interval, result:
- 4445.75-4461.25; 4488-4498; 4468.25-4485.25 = 0.039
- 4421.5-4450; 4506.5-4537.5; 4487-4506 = -0.043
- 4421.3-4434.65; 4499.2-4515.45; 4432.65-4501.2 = 0.048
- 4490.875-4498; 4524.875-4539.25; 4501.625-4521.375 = -0.051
